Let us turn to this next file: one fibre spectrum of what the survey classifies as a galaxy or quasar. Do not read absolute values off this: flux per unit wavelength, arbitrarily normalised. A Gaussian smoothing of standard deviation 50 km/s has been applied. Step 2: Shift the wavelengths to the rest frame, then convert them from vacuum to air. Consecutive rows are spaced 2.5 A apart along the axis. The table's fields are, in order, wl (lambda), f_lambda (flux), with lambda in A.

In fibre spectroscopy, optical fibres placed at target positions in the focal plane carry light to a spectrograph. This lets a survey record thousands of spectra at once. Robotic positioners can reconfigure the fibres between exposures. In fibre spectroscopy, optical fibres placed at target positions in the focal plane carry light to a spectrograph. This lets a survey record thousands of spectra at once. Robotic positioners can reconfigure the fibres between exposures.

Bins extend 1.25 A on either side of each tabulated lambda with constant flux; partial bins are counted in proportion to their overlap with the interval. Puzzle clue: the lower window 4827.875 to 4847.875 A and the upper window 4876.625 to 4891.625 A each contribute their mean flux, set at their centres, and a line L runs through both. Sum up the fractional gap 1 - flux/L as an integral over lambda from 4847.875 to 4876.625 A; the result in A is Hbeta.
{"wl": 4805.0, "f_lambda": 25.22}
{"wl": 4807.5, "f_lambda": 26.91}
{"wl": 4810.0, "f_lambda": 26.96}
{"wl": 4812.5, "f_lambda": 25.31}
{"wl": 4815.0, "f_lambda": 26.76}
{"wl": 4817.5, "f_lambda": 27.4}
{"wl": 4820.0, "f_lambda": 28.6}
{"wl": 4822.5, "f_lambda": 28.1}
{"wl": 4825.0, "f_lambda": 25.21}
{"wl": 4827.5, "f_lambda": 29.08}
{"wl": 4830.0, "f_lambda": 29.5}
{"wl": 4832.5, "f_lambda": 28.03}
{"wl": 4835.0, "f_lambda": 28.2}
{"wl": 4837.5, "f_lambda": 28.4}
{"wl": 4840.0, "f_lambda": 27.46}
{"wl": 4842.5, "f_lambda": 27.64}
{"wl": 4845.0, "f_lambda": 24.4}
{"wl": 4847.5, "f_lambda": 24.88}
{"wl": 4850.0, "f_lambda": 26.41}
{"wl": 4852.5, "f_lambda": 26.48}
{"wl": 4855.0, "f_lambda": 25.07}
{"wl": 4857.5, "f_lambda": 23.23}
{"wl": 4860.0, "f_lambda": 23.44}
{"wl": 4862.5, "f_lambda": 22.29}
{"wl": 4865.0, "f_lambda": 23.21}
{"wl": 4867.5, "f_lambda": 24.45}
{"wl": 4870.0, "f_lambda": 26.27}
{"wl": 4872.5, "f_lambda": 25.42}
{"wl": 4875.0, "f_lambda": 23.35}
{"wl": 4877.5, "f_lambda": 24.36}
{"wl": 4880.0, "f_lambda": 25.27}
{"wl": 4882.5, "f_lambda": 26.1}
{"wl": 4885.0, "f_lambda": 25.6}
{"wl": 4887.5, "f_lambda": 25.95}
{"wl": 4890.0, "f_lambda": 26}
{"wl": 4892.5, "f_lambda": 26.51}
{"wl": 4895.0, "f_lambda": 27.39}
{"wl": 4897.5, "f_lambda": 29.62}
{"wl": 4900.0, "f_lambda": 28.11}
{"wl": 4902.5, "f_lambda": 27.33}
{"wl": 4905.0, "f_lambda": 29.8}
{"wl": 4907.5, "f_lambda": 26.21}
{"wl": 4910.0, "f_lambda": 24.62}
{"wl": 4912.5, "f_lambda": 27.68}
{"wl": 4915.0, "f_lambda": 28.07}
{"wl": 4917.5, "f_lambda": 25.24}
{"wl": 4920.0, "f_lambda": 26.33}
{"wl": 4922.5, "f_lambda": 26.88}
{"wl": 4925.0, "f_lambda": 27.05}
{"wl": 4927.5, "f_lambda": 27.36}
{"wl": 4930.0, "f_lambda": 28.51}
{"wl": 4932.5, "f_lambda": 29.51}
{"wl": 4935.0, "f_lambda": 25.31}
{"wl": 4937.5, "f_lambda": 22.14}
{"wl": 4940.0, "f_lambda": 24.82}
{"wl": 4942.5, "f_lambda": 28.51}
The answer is 2.1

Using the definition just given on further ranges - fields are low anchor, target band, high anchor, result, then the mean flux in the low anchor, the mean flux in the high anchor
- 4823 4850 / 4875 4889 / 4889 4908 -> 1.2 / 27.3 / 27.7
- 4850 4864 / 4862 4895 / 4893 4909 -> 1.2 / 24.3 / 27.9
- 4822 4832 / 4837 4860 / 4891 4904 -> 1.8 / 28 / 27.8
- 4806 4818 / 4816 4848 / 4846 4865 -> -2.4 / 26.6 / 24.5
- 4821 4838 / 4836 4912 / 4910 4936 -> 4.8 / 28.1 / 27.1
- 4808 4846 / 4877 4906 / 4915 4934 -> 0.5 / 27.4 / 27.3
